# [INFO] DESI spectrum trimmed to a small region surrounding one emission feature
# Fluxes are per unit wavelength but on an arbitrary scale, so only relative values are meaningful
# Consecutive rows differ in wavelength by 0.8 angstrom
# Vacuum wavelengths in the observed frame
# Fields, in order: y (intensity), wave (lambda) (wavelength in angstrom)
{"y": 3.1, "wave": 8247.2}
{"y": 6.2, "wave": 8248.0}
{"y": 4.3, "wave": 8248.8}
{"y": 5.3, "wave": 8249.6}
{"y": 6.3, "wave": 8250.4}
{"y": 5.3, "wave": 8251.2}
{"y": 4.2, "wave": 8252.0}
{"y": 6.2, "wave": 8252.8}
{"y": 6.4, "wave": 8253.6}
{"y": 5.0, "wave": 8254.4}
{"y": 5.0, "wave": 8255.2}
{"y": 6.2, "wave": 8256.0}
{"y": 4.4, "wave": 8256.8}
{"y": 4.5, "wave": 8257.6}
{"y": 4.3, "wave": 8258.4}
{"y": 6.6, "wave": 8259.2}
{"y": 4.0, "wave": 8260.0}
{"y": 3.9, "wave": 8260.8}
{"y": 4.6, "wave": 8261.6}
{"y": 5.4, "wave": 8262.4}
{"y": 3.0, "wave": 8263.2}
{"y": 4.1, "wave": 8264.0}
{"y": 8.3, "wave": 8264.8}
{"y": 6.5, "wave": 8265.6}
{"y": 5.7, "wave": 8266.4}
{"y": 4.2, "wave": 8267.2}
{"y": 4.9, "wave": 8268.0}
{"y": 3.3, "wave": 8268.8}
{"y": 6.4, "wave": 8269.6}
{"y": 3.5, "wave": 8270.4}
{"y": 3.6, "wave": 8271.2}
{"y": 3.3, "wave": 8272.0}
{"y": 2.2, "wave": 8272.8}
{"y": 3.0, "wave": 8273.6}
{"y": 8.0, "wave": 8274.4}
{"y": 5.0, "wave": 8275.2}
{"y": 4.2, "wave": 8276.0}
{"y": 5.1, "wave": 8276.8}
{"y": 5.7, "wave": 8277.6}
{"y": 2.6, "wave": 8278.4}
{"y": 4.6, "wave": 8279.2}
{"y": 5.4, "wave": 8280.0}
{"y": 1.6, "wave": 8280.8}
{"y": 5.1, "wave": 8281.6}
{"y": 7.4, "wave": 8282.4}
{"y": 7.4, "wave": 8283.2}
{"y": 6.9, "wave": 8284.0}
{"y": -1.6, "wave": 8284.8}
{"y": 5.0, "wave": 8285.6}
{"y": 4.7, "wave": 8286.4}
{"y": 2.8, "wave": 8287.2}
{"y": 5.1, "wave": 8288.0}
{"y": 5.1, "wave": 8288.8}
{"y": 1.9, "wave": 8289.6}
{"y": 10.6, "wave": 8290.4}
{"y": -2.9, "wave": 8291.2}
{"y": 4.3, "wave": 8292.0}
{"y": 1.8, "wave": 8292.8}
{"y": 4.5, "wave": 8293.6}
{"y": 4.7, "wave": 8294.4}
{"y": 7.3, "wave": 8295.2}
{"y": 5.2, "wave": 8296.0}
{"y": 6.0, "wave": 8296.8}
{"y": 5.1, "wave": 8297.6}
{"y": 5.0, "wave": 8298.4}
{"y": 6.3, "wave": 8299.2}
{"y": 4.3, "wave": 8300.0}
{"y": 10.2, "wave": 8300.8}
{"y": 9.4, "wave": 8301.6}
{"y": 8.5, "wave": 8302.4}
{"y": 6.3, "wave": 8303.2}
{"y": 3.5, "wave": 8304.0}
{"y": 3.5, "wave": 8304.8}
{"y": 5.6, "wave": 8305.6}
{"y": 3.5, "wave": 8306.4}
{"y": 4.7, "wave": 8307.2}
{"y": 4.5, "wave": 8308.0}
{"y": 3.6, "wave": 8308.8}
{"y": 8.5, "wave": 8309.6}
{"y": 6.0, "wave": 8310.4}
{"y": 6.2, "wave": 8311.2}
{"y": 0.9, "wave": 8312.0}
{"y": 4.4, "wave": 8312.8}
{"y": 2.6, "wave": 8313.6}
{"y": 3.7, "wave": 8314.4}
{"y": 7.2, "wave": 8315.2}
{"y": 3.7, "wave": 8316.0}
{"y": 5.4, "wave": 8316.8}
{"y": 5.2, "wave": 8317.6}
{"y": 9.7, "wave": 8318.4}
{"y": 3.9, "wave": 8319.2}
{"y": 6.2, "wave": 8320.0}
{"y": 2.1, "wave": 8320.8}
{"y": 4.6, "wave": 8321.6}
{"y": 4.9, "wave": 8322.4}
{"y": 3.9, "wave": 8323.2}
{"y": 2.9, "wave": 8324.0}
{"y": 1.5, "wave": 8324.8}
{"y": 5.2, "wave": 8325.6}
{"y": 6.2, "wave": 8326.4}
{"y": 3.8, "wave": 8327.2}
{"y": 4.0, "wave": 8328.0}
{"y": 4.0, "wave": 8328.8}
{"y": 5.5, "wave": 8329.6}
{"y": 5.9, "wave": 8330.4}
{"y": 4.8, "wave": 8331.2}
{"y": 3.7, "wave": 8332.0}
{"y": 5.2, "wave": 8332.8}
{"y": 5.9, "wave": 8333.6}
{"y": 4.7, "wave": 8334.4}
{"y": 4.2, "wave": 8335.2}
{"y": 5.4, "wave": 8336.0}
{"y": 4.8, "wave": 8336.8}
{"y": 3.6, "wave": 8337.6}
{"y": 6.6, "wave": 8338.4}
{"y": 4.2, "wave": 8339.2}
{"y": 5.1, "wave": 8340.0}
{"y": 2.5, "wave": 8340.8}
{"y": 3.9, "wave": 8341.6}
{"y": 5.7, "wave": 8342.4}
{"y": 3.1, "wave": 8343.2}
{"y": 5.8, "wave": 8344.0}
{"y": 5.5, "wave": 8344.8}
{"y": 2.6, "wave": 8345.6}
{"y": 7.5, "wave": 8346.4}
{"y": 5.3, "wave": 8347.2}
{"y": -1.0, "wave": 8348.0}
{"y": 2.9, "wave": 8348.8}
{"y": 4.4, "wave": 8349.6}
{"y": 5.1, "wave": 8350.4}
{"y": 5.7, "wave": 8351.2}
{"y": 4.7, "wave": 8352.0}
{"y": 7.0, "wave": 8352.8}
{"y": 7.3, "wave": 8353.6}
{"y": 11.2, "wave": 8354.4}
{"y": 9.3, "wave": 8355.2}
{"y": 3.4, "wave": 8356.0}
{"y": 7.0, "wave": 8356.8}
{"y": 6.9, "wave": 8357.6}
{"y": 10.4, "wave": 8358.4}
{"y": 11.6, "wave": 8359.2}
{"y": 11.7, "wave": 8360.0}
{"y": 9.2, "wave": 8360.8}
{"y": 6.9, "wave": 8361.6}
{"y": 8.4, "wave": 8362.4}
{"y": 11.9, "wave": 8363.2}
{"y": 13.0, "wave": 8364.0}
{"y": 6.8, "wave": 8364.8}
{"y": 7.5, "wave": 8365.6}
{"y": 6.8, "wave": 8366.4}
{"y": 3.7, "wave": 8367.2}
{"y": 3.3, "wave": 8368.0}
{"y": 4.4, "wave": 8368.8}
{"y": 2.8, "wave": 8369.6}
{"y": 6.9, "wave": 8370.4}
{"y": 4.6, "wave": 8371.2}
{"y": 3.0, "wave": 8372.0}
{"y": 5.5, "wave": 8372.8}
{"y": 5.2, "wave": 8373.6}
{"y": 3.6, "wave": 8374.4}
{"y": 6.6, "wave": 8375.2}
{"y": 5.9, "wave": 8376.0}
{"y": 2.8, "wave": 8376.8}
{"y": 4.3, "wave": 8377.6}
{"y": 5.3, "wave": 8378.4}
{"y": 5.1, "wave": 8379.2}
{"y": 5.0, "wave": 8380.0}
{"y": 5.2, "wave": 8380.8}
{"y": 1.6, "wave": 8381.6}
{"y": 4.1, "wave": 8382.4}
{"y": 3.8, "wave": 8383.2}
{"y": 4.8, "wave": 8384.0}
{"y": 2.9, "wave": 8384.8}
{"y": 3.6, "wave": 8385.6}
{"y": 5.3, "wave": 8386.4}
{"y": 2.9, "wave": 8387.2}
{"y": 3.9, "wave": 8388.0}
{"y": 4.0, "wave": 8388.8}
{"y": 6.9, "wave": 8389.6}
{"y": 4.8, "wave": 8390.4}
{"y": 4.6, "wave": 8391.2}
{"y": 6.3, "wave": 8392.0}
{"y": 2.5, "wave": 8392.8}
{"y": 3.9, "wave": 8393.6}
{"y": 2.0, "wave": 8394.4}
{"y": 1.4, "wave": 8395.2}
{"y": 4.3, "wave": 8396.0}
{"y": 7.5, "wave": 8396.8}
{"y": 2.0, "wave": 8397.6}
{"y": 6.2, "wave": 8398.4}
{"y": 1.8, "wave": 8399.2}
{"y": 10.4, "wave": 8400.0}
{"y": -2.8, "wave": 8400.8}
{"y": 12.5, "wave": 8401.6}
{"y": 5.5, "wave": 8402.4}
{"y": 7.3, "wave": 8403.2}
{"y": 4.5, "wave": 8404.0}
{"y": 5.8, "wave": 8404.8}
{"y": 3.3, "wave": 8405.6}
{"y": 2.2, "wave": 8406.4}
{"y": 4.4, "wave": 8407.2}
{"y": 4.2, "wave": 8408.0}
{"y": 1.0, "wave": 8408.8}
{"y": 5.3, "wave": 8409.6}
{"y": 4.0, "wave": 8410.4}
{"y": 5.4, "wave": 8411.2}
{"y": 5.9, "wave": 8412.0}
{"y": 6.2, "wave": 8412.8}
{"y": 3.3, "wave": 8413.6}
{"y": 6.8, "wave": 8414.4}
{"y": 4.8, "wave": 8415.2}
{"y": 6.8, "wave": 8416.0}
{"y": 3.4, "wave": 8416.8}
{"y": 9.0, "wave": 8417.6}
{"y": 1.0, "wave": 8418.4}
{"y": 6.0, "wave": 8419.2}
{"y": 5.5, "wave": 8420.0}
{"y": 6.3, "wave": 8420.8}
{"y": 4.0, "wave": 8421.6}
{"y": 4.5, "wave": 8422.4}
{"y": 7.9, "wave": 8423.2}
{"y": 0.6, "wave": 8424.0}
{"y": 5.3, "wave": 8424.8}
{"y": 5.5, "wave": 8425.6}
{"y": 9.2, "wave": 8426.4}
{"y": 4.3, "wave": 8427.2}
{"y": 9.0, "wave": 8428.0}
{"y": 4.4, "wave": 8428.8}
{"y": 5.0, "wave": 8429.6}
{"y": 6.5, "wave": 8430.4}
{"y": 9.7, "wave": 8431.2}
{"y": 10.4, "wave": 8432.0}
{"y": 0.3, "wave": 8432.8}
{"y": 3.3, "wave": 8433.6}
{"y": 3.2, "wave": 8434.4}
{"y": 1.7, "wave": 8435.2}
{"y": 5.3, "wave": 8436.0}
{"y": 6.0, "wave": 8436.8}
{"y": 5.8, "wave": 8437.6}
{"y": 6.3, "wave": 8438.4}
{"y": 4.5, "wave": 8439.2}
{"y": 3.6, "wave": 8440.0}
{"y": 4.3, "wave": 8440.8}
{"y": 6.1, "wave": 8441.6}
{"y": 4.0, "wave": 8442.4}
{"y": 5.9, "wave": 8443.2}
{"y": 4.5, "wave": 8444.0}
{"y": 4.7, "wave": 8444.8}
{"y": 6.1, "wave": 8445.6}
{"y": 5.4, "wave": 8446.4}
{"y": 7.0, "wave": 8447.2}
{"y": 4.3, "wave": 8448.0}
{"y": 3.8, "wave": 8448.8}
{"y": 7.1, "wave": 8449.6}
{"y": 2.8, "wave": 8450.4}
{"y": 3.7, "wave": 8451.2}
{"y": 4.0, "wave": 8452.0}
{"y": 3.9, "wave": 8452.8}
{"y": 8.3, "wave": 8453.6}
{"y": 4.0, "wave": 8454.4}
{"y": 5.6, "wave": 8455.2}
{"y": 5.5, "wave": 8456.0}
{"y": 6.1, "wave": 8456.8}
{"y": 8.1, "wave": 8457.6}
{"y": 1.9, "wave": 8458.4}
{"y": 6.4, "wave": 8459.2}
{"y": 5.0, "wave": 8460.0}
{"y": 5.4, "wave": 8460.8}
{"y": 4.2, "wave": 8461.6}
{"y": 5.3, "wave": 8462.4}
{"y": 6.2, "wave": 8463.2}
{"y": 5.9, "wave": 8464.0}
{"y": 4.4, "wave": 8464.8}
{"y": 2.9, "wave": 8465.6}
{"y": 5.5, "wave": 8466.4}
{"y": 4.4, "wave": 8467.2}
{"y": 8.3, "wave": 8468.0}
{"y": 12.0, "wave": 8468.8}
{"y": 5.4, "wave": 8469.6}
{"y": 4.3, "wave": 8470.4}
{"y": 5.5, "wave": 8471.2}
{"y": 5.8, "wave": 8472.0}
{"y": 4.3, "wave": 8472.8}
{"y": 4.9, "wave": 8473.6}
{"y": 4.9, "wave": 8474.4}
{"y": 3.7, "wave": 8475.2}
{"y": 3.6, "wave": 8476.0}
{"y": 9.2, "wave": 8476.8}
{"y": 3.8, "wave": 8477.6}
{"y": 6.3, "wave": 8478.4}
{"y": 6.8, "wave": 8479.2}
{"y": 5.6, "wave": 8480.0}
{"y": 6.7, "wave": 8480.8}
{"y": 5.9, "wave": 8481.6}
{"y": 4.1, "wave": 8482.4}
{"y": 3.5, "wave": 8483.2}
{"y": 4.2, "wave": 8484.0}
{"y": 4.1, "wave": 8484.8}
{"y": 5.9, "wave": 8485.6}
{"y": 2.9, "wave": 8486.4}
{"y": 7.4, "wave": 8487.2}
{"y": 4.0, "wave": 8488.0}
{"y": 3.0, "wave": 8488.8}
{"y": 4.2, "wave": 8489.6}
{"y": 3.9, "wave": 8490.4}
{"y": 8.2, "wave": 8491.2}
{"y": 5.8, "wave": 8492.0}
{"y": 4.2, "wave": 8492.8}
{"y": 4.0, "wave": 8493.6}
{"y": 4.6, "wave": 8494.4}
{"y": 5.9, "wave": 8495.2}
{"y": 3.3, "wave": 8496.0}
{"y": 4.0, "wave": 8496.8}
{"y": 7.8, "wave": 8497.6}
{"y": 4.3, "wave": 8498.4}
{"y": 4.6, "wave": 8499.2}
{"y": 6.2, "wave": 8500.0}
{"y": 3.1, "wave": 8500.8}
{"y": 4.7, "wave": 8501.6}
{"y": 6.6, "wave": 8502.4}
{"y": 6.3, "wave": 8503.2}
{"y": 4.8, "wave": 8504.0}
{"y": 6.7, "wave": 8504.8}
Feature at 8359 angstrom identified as Hbeta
